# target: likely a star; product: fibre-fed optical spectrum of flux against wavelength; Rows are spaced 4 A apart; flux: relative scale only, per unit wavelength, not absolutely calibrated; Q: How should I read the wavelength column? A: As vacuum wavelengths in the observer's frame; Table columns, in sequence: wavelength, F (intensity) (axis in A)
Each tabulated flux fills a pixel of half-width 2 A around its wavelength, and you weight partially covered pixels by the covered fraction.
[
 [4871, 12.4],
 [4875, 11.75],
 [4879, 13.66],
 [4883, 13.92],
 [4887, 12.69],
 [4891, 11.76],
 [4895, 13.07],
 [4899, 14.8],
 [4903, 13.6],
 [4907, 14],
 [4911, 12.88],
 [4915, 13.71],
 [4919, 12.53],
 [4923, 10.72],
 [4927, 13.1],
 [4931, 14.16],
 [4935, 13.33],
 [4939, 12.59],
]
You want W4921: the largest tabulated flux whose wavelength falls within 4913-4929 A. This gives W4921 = 13.71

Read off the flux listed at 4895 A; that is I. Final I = 13.07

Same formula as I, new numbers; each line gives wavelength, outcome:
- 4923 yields 10.72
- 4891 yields 11.76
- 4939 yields 12.59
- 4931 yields 14.16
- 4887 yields 12.69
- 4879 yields 13.66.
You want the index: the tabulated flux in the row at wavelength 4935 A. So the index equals 13.33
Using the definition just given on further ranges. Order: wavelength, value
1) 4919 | 12.53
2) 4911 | 12.88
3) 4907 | 14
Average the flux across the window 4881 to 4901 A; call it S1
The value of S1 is 13.2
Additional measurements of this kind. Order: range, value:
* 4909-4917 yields 13.3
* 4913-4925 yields 12.3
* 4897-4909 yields 14.1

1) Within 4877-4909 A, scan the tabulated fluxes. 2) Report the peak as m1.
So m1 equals 14.8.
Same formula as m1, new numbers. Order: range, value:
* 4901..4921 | 14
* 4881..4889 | 13.92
